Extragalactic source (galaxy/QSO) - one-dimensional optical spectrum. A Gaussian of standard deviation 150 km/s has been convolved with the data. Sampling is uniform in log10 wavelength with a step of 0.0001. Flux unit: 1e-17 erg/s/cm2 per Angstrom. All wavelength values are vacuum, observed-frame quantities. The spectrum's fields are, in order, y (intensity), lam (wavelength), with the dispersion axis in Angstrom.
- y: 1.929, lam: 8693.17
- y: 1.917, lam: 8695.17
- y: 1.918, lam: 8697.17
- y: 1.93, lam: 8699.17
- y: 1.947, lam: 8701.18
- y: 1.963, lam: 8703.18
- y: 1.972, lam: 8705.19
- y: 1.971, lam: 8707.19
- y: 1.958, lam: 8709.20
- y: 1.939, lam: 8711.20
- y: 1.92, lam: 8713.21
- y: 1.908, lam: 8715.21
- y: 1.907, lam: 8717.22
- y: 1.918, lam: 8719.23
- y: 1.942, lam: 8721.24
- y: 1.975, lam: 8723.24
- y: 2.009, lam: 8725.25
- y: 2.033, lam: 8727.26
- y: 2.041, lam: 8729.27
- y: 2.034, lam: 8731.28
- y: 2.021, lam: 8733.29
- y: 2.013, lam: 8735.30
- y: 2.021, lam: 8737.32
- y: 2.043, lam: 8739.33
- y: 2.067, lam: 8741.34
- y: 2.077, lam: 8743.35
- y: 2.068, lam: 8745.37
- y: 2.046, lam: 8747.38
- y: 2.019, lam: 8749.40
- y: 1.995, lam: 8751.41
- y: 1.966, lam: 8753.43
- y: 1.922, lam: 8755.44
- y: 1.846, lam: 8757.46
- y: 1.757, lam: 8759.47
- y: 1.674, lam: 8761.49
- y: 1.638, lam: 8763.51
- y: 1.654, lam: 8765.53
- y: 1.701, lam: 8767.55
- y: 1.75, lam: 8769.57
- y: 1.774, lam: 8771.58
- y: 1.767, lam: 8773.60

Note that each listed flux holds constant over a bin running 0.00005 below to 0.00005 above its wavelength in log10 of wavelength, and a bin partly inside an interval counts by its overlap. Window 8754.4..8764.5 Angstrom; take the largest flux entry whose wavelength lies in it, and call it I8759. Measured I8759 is 1.922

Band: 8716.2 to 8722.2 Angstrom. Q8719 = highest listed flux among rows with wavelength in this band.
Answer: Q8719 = 1.942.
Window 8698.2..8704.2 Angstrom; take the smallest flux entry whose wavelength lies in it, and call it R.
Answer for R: 1.93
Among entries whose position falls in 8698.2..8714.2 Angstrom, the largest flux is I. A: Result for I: 1.972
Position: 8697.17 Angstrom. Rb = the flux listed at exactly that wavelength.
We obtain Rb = 1.918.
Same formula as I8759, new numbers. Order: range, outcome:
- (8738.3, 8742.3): 2.067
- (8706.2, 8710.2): 1.971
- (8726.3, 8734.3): 2.041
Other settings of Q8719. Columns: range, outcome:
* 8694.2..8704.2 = 1.963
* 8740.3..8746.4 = 2.077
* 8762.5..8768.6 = 1.701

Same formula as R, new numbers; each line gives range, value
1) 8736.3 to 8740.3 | 2.021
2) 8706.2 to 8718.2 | 1.907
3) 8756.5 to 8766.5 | 1.638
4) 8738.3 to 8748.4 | 2.043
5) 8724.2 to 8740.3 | 2.009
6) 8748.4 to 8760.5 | 1.757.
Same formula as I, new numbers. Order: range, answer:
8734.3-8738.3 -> 2.021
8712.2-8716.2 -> 1.92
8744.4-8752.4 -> 2.068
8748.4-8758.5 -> 2.019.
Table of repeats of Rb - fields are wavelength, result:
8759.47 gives 1.757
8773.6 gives 1.767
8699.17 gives 1.93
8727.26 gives 2.033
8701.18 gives 1.947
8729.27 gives 2.041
